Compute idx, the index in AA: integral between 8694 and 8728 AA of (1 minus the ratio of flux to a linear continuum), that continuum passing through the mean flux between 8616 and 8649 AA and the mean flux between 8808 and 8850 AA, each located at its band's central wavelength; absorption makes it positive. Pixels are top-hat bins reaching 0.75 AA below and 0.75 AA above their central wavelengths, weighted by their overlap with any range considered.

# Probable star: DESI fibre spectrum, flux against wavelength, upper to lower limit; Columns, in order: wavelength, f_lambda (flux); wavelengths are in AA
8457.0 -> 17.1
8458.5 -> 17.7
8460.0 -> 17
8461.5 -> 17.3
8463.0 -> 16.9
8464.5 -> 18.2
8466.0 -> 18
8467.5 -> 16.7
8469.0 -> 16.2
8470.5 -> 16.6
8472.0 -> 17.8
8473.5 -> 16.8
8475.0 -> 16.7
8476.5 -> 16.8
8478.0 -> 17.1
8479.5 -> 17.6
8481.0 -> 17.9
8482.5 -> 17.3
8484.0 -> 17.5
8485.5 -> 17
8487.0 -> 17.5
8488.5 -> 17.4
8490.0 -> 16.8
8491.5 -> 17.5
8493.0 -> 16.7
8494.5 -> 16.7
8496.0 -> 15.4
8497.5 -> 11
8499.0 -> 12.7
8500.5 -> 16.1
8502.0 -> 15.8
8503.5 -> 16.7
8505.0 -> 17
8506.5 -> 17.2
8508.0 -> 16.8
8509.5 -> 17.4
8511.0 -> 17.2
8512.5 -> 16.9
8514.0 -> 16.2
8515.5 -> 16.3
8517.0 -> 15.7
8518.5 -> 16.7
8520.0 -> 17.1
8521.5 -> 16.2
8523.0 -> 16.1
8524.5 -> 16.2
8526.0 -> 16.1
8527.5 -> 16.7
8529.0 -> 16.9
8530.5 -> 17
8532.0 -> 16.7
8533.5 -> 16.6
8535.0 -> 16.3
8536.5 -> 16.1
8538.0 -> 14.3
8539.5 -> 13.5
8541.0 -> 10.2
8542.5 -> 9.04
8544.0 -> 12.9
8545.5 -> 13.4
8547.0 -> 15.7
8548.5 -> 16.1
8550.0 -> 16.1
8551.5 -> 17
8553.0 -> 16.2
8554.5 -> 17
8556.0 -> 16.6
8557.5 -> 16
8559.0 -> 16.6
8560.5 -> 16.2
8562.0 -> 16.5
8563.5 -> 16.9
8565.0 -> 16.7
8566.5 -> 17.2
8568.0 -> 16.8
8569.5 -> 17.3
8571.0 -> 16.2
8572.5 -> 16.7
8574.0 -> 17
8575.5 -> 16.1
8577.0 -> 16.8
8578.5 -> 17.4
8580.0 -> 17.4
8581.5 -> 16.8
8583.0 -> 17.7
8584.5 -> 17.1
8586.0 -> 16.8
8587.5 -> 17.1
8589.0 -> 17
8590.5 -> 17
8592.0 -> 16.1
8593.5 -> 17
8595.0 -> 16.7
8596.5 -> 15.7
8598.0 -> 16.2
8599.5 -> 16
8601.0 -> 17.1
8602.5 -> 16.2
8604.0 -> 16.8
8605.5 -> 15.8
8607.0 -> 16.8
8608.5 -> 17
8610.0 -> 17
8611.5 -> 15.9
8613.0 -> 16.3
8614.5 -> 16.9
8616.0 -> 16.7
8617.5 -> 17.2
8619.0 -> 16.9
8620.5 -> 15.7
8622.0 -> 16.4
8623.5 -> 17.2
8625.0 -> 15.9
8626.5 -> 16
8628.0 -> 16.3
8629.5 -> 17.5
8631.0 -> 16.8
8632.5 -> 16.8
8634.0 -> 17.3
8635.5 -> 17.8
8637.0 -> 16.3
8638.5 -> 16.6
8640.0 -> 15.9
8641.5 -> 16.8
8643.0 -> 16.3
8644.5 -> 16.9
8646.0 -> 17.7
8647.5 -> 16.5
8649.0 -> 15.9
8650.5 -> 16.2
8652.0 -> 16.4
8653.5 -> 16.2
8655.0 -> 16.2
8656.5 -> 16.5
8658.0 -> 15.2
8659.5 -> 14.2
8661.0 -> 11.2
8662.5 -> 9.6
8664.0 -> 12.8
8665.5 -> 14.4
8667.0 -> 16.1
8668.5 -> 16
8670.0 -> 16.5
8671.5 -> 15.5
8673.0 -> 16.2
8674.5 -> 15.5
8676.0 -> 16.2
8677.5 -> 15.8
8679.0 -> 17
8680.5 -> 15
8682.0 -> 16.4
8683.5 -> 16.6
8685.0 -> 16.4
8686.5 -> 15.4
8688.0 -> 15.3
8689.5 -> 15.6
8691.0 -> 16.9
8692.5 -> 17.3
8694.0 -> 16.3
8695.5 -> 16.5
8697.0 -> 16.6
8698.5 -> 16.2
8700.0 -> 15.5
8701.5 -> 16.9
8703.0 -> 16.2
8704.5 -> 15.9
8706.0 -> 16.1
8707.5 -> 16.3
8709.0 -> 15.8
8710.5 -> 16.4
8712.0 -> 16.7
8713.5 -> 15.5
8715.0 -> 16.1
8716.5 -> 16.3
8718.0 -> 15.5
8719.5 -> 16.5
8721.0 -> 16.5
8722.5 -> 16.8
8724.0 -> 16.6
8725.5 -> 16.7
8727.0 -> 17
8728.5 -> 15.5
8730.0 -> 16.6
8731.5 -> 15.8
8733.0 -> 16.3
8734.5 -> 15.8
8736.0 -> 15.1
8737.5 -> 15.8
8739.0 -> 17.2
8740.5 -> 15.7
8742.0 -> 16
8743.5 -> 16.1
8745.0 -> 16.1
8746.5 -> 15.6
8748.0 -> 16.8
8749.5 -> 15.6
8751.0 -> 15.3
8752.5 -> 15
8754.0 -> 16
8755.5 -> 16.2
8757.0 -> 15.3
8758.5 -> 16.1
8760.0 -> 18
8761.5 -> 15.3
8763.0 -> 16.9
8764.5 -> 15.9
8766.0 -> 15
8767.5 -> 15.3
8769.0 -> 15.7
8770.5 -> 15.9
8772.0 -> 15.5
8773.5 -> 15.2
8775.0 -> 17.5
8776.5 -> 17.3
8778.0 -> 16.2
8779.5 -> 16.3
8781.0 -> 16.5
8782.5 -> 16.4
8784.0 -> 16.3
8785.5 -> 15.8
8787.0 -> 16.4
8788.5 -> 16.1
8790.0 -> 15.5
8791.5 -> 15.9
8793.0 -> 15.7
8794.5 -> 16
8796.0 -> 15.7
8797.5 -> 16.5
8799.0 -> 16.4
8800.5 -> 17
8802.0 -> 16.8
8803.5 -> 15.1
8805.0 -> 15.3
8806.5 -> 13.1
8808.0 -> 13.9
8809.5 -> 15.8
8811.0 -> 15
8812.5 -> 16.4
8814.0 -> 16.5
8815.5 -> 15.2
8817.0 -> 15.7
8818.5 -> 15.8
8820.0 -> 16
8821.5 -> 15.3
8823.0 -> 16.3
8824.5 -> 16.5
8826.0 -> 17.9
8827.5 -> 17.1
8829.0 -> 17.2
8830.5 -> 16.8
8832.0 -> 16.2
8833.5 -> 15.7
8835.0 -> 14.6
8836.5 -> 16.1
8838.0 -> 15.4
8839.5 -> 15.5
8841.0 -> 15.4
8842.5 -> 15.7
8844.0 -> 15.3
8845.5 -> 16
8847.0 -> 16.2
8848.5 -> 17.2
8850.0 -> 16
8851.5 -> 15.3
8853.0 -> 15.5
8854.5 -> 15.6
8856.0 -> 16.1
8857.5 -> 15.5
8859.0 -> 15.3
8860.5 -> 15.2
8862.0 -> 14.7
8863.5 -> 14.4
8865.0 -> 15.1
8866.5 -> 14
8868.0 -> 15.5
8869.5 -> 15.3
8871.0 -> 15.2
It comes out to 0.2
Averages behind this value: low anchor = 16.7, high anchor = 16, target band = 16.3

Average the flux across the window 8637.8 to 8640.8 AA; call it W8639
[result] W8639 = 16.3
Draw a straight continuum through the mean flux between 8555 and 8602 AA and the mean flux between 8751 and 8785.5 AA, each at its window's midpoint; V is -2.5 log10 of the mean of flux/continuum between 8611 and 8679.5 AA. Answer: 0.03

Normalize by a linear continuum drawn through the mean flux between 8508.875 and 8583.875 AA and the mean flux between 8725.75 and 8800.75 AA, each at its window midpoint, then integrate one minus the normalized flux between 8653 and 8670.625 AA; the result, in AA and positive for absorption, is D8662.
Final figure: 1.69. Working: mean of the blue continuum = 16.1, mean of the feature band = 14.5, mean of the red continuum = 16.1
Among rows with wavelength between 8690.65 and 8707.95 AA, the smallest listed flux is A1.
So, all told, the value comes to 15.5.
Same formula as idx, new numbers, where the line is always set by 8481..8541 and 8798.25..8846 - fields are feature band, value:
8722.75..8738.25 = -0.2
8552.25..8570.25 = -0.6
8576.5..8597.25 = -1.0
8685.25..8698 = -0.2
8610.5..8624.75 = -0.4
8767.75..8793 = -0.4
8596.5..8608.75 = -0.2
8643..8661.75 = 0.3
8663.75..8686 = 0.3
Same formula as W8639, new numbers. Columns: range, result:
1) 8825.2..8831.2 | 17.2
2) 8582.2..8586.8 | 17.2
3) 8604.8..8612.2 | 16.5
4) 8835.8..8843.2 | 15.6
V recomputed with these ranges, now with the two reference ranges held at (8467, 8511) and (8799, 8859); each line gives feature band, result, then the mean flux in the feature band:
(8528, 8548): 0.13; 14.6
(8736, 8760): 0.00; 16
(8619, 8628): 0.00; 16.3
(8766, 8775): 0.02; 15.6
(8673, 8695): 0.00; 16.1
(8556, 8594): -0.03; 16.8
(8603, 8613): -0.01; 16.5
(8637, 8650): -0.02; 16.6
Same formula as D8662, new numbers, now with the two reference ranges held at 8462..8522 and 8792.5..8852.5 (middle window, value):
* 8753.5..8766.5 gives -0.1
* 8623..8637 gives -0.4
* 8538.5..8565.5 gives 2.3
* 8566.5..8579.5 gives -0.3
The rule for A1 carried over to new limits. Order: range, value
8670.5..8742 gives 15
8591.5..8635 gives 15.7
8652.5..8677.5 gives 9.6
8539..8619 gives 9.04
